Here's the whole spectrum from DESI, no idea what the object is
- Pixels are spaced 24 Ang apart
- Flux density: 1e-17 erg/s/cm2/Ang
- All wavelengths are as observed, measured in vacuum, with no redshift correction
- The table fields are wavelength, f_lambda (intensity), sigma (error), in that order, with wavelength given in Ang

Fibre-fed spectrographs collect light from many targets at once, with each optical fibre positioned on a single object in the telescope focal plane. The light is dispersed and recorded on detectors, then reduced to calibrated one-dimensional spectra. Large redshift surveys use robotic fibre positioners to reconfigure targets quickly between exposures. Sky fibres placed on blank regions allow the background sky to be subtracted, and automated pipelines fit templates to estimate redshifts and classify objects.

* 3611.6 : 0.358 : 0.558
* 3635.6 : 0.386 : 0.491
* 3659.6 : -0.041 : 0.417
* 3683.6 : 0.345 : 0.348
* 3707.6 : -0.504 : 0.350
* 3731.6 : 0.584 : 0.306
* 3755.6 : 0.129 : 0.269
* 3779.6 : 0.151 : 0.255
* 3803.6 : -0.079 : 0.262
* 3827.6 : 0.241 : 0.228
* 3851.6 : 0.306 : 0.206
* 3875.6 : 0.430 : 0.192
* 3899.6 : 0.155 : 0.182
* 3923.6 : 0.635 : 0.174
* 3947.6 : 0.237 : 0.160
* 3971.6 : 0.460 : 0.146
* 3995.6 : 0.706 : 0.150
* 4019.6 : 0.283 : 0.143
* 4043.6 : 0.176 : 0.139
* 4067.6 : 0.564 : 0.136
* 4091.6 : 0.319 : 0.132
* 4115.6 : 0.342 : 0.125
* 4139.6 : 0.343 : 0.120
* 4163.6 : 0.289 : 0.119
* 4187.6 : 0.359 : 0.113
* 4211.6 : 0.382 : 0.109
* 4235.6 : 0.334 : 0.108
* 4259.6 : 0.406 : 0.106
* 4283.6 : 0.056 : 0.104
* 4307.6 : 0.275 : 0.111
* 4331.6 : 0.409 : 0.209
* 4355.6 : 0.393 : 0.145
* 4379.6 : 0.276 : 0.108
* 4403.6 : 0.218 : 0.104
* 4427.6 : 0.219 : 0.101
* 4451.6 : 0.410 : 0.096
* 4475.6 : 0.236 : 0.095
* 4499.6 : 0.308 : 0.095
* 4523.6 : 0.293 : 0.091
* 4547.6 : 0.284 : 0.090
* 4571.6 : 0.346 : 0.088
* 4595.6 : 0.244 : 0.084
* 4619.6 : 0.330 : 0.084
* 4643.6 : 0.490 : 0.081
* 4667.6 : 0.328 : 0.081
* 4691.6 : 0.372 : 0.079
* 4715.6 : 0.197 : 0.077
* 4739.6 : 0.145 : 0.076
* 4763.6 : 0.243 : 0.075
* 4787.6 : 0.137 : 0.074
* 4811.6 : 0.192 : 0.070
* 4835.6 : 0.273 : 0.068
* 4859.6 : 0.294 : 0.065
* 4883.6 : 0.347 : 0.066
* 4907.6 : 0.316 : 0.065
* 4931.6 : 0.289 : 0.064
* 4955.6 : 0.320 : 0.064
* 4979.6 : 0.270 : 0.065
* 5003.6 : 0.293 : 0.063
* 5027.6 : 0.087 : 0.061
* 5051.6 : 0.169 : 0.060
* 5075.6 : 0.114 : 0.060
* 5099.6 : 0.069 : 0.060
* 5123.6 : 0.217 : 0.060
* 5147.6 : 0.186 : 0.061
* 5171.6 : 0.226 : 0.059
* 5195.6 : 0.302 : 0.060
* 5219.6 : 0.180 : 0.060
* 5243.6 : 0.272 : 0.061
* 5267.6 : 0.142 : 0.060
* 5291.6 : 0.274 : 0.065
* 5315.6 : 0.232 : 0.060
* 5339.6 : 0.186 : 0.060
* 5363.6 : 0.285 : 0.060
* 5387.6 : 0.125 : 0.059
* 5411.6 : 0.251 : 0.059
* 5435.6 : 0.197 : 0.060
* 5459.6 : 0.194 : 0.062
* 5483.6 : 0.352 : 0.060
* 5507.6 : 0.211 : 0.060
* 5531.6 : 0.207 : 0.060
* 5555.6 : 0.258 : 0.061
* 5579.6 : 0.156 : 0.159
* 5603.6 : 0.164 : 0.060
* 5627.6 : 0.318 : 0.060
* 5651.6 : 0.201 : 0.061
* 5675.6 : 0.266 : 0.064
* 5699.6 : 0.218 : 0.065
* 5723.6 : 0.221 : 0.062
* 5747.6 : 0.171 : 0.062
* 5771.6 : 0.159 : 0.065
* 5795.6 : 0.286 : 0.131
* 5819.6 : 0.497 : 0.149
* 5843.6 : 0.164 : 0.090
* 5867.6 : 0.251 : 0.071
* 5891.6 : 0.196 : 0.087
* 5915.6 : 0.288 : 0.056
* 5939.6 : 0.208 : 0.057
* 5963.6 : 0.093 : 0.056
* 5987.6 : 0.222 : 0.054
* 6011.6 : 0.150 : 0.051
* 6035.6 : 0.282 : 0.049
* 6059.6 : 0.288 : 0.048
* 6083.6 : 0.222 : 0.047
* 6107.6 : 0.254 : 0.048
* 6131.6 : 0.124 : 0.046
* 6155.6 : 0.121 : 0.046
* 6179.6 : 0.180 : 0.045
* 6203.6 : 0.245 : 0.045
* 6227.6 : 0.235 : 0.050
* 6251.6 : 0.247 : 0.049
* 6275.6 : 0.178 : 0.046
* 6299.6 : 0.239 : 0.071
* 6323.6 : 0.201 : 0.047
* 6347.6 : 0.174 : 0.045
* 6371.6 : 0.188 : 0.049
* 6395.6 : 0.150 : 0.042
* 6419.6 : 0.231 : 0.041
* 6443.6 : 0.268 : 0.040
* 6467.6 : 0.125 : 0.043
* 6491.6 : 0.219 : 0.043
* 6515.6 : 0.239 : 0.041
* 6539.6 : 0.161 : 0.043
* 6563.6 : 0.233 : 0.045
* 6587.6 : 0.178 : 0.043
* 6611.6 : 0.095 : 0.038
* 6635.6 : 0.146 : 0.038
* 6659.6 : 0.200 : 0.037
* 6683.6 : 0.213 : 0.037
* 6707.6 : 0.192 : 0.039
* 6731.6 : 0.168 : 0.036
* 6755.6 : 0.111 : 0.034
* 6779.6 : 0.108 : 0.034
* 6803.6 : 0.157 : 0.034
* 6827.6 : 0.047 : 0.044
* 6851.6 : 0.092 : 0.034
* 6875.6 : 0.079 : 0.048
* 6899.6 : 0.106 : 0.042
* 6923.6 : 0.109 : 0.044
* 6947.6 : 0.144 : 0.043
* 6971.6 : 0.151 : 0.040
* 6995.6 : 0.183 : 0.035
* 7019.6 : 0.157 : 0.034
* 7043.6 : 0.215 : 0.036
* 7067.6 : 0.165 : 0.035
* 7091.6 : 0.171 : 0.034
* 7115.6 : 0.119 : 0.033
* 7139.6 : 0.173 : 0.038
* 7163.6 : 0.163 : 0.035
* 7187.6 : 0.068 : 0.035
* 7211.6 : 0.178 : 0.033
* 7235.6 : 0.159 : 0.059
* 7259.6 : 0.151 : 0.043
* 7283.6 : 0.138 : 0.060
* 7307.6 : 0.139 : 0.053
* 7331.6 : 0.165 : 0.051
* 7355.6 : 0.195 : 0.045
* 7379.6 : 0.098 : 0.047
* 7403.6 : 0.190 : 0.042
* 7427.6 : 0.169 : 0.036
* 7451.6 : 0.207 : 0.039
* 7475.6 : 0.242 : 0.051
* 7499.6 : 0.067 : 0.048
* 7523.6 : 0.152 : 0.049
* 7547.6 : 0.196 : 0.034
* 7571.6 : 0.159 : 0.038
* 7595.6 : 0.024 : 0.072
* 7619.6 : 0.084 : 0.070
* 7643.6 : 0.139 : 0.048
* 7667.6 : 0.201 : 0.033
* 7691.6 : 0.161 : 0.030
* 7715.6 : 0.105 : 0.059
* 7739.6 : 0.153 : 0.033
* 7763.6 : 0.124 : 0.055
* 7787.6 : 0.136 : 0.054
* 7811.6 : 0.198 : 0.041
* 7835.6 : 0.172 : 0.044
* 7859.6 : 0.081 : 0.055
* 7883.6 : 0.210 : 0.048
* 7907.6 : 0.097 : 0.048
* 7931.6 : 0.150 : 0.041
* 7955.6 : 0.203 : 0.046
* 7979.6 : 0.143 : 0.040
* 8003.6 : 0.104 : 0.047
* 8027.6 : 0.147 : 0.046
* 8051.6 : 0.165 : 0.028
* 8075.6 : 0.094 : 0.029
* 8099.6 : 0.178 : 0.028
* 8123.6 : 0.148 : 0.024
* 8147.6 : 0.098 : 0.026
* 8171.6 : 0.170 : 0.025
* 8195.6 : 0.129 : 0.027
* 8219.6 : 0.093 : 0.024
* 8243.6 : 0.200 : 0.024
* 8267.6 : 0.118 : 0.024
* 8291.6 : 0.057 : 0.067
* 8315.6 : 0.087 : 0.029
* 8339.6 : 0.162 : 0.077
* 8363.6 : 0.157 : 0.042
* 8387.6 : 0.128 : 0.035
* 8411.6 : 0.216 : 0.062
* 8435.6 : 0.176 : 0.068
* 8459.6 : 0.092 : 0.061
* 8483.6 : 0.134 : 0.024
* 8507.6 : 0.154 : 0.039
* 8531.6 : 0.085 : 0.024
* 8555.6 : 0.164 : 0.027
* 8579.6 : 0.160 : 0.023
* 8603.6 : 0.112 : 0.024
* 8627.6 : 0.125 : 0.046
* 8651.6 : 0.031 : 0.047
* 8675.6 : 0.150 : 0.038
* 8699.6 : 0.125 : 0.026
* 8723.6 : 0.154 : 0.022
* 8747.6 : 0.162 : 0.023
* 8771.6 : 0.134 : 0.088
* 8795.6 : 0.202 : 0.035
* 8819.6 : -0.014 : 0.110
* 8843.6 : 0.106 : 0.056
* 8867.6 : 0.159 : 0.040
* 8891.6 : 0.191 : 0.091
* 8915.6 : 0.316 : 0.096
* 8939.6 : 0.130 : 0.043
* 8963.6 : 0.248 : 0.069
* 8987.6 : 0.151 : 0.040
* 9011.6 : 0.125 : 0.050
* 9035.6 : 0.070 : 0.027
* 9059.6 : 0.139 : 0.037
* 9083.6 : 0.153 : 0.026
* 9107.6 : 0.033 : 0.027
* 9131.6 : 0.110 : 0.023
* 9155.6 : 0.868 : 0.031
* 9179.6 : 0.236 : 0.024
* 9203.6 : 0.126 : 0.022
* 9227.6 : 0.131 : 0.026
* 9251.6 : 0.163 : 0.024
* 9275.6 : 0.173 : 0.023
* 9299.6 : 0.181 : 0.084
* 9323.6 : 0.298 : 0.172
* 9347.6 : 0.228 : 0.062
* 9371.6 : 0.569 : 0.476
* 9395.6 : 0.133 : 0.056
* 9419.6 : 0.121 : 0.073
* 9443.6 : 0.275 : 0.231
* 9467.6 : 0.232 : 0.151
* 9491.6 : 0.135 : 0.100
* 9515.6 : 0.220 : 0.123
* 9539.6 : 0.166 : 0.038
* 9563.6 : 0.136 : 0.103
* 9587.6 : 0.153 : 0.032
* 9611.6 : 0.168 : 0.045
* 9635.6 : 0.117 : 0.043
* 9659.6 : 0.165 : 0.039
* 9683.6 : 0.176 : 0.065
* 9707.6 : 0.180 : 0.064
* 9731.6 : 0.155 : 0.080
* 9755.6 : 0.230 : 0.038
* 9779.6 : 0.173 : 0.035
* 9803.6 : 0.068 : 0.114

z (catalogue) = 1.457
